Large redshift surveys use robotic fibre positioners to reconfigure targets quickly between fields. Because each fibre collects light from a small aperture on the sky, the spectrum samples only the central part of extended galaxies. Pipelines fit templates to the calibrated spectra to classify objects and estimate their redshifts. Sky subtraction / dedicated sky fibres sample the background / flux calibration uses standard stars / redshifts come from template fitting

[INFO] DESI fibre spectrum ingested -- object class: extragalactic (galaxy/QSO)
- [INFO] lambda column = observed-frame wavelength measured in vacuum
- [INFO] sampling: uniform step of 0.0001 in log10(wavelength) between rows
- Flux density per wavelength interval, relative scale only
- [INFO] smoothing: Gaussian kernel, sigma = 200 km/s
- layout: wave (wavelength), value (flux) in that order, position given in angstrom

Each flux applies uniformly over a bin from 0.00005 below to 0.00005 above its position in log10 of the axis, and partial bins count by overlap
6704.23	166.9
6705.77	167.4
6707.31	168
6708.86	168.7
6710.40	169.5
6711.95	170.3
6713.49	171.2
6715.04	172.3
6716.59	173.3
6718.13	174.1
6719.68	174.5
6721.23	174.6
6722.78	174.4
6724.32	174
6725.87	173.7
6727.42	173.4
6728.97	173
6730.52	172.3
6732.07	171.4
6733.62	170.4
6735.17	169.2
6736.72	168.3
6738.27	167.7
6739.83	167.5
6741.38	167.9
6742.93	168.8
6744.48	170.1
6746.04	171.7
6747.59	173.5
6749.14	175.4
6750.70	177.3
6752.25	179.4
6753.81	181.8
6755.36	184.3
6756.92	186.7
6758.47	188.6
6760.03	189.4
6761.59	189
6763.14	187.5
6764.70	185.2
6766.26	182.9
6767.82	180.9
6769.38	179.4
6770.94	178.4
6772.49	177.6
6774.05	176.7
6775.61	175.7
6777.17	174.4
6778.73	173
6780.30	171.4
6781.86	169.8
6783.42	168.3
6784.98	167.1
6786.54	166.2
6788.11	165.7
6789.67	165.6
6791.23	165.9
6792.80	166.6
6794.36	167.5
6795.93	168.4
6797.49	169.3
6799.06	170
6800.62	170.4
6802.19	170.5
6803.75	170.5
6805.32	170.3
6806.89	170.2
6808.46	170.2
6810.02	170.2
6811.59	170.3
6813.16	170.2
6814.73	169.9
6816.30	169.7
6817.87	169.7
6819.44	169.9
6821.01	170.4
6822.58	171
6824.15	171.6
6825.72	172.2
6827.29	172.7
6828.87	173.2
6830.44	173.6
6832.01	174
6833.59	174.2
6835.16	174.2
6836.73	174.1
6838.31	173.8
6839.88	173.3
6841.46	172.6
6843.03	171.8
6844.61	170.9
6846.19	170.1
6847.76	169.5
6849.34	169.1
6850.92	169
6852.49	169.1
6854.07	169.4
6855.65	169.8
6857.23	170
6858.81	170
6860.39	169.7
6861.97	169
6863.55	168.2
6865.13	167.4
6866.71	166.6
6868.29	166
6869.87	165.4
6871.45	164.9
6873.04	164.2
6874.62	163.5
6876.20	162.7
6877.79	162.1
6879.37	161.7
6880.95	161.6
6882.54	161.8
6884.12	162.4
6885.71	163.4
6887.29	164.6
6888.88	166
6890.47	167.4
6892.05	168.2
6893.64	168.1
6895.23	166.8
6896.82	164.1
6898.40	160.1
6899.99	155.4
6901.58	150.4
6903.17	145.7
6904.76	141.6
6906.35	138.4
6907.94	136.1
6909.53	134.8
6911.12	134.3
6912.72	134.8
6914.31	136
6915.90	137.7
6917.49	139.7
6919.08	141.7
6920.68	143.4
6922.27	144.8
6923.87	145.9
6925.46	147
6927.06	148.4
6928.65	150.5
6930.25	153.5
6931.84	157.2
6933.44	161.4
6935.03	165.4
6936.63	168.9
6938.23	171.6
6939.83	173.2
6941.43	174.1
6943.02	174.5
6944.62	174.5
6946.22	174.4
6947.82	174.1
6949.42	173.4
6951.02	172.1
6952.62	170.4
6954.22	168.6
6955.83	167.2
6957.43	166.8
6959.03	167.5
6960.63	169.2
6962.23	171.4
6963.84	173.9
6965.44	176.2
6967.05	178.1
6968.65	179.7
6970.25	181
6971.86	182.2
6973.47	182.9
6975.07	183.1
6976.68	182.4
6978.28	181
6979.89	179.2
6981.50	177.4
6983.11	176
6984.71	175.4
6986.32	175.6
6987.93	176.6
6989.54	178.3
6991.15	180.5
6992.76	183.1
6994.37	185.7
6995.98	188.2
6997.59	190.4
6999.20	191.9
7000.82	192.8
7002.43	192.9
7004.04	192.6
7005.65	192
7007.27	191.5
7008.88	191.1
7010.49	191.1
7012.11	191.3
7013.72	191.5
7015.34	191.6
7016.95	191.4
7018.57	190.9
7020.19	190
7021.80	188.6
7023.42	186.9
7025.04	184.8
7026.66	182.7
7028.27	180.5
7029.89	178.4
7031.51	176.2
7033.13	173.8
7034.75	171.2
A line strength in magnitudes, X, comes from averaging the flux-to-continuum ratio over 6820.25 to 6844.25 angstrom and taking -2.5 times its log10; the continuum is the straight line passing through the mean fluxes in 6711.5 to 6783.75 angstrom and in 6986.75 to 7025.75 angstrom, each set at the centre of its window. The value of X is 0.04 mag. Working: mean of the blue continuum 176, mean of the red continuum 188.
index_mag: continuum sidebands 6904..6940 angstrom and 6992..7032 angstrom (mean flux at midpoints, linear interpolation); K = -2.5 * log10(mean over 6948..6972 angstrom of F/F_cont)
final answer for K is -0.05 mag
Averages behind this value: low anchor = 148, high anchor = 188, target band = 173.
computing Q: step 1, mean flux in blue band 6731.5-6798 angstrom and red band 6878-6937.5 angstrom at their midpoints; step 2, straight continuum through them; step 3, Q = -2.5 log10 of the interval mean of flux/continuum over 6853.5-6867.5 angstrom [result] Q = -0.059 mag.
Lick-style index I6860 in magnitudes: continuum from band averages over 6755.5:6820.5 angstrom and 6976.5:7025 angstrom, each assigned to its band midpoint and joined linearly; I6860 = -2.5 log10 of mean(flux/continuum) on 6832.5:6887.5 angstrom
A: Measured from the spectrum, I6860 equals 0.06 mag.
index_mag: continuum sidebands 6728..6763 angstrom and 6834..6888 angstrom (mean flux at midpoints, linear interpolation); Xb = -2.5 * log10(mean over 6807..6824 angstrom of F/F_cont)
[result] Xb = 0.005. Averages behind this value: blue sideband 176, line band 170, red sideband 168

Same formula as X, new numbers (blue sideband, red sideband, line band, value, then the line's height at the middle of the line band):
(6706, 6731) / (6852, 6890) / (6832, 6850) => -0.033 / 167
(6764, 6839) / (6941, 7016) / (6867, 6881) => 0.074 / 175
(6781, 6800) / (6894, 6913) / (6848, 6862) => -0.088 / 156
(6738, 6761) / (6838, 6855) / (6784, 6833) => 0.021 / 173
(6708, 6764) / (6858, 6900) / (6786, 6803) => 0.019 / 171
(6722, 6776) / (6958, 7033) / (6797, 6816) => 0.050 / 178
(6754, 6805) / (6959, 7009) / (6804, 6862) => 0.037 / 177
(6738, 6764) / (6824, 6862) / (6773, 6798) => 0.039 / 176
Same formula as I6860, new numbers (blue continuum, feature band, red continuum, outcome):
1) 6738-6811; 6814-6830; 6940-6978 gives 0.02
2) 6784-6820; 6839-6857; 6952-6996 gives 0.00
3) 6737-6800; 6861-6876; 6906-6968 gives 0.00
